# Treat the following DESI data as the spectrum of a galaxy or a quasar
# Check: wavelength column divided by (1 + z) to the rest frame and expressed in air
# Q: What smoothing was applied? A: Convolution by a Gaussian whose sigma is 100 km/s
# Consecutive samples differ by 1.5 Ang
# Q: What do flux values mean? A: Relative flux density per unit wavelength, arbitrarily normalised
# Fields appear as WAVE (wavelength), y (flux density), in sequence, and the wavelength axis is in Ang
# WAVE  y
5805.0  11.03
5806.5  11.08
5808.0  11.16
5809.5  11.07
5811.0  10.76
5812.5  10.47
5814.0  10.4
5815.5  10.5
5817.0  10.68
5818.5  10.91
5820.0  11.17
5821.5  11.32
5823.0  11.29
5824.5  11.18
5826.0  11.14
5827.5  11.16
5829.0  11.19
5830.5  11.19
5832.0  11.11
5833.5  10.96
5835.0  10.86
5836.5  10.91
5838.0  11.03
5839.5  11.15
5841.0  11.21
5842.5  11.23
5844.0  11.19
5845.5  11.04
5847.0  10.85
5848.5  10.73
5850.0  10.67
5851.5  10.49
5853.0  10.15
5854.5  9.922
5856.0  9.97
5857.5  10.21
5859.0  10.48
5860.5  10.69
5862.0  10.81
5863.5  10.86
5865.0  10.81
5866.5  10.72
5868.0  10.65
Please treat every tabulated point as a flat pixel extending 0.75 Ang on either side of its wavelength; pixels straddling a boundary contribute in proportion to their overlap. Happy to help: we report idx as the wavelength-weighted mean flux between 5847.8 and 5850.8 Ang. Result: 10.7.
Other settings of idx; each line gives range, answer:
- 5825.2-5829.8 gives 11.2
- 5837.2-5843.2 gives 11.2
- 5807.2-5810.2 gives 11.1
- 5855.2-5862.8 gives 10.4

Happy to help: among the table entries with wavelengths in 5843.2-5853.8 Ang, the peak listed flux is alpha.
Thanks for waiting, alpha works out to 11.19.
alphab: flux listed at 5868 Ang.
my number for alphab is 10.65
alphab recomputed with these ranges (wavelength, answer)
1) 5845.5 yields 11.04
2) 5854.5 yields 9.922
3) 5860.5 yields 10.69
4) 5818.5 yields 10.91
